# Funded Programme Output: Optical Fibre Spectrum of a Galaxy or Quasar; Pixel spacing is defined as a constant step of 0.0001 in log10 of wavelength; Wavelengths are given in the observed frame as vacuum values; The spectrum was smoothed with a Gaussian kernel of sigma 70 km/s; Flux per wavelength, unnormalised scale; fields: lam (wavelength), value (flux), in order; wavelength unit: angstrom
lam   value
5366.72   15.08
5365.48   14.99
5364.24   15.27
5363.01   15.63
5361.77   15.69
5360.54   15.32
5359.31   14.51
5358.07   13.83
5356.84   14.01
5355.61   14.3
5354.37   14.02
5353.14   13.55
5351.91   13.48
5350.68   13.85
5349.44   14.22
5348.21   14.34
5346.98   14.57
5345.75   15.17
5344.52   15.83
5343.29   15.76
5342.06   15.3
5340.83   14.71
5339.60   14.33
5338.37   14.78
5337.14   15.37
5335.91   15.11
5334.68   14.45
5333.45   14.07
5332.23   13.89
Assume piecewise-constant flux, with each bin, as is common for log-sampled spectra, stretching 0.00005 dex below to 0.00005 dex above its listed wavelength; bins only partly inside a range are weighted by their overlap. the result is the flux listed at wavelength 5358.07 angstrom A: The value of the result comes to 13.83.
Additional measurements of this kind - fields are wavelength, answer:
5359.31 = 14.51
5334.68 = 14.45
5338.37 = 14.78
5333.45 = 14.07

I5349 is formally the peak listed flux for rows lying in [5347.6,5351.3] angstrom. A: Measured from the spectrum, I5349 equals 14.34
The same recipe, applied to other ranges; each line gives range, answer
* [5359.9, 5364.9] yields 15.69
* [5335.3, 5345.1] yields 15.83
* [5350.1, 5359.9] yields 14.51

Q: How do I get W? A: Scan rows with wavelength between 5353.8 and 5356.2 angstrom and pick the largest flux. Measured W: 14.3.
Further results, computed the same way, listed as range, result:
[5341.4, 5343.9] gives 15.76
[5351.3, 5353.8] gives 13.55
